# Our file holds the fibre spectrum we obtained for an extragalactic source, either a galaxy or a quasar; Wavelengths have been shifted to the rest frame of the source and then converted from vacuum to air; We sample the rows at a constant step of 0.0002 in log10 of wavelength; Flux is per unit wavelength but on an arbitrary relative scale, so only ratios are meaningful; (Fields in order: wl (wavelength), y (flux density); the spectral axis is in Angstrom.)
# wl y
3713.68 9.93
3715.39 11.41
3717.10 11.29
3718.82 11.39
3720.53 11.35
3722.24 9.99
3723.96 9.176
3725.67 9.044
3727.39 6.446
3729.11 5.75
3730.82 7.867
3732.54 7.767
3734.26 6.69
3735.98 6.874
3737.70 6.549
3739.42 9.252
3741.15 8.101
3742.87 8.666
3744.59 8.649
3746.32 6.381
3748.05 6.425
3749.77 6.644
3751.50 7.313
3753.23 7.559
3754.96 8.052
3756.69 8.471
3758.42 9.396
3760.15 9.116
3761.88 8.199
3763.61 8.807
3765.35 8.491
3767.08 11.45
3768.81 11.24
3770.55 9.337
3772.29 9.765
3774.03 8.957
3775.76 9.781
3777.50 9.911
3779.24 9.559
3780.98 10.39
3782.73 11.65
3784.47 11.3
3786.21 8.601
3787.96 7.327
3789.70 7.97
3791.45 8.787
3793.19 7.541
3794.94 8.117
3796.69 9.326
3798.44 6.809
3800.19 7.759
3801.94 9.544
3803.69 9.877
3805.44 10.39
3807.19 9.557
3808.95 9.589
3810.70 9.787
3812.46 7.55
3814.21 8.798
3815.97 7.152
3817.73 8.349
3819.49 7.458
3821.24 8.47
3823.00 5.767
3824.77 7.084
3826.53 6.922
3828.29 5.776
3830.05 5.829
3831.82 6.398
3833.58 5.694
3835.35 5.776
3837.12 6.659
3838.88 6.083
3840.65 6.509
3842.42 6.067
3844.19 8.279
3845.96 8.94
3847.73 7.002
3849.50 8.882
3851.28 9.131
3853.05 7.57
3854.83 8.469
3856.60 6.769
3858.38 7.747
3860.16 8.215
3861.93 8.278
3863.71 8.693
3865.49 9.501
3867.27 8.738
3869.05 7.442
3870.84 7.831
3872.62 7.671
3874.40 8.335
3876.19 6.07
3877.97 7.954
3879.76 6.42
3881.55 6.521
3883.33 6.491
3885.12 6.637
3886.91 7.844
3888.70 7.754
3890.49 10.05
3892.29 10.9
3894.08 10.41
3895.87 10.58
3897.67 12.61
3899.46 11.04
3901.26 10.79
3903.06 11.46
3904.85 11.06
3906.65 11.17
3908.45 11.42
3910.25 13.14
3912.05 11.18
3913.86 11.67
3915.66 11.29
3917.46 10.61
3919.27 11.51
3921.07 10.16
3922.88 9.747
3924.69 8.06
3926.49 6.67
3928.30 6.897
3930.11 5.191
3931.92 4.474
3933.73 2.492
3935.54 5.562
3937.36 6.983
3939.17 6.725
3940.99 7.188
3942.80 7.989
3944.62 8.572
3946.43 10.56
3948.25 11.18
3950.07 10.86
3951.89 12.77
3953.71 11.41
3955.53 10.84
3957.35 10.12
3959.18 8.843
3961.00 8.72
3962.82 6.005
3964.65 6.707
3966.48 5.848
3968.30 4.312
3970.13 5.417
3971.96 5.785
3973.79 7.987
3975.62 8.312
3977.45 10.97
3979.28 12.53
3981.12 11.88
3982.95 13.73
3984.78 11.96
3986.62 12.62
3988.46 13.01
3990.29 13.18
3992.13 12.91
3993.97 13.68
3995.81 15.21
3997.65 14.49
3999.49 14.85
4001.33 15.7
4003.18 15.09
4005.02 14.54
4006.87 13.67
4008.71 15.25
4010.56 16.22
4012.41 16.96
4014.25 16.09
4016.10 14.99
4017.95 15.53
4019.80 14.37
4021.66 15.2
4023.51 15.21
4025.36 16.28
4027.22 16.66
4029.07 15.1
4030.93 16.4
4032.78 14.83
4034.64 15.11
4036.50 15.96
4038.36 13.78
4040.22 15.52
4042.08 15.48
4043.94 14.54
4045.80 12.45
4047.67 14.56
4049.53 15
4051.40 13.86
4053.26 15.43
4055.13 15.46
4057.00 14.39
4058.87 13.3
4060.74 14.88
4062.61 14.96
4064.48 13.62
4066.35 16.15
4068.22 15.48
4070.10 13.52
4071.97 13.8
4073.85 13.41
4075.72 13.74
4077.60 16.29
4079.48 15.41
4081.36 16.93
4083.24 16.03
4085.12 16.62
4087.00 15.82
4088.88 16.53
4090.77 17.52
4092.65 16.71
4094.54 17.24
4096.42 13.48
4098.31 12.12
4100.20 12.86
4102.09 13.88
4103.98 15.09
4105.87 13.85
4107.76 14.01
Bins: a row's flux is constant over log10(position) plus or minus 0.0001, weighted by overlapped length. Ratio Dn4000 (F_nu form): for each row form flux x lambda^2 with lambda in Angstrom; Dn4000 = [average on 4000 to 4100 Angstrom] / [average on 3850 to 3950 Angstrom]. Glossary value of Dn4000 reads 1.9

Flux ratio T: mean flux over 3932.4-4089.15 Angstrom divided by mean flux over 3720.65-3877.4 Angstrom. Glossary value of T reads 1.6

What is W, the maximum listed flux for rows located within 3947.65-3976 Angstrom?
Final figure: 12.77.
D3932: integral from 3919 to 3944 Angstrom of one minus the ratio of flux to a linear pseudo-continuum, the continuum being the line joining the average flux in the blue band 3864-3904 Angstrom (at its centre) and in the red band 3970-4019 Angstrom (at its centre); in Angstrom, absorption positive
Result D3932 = 8.5 Angstrom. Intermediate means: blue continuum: 8.78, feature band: 7.02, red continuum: 13.2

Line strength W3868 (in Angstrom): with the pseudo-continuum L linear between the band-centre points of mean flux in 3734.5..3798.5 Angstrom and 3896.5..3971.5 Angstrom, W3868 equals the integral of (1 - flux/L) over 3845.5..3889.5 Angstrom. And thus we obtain 5.3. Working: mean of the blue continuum 8.68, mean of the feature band 7.78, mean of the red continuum 8.98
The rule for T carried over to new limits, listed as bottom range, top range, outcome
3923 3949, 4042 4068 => 2.05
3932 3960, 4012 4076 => 1.72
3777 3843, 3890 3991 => 1.18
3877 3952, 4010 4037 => 1.73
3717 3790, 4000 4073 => 1.72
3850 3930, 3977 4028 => 1.58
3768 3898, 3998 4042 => 1.86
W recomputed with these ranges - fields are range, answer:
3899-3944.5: 13.14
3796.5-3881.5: 10.39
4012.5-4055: 16.66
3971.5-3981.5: 12.53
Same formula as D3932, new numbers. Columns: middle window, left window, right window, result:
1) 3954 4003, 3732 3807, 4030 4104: 9.2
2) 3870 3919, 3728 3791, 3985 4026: 9.7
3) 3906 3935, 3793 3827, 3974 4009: 5.7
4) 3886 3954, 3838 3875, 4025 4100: 3.9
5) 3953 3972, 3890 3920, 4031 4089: 7.4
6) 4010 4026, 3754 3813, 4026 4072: -1.6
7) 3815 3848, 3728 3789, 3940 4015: 9.1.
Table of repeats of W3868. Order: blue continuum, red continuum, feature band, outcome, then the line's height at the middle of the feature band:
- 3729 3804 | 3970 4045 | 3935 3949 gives 4.89 Angstrom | 12.5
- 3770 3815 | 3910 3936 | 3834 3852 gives 3.28 Angstrom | 8.9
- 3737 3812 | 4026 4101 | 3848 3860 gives 2.84 Angstrom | 10.5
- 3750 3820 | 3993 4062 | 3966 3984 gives 6.52 Angstrom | 13.7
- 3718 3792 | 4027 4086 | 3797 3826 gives 4.38 Angstrom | 9.88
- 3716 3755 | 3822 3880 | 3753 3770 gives -2.48 Angstrom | 7.98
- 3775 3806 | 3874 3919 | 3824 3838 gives 4.65 Angstrom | 9.38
